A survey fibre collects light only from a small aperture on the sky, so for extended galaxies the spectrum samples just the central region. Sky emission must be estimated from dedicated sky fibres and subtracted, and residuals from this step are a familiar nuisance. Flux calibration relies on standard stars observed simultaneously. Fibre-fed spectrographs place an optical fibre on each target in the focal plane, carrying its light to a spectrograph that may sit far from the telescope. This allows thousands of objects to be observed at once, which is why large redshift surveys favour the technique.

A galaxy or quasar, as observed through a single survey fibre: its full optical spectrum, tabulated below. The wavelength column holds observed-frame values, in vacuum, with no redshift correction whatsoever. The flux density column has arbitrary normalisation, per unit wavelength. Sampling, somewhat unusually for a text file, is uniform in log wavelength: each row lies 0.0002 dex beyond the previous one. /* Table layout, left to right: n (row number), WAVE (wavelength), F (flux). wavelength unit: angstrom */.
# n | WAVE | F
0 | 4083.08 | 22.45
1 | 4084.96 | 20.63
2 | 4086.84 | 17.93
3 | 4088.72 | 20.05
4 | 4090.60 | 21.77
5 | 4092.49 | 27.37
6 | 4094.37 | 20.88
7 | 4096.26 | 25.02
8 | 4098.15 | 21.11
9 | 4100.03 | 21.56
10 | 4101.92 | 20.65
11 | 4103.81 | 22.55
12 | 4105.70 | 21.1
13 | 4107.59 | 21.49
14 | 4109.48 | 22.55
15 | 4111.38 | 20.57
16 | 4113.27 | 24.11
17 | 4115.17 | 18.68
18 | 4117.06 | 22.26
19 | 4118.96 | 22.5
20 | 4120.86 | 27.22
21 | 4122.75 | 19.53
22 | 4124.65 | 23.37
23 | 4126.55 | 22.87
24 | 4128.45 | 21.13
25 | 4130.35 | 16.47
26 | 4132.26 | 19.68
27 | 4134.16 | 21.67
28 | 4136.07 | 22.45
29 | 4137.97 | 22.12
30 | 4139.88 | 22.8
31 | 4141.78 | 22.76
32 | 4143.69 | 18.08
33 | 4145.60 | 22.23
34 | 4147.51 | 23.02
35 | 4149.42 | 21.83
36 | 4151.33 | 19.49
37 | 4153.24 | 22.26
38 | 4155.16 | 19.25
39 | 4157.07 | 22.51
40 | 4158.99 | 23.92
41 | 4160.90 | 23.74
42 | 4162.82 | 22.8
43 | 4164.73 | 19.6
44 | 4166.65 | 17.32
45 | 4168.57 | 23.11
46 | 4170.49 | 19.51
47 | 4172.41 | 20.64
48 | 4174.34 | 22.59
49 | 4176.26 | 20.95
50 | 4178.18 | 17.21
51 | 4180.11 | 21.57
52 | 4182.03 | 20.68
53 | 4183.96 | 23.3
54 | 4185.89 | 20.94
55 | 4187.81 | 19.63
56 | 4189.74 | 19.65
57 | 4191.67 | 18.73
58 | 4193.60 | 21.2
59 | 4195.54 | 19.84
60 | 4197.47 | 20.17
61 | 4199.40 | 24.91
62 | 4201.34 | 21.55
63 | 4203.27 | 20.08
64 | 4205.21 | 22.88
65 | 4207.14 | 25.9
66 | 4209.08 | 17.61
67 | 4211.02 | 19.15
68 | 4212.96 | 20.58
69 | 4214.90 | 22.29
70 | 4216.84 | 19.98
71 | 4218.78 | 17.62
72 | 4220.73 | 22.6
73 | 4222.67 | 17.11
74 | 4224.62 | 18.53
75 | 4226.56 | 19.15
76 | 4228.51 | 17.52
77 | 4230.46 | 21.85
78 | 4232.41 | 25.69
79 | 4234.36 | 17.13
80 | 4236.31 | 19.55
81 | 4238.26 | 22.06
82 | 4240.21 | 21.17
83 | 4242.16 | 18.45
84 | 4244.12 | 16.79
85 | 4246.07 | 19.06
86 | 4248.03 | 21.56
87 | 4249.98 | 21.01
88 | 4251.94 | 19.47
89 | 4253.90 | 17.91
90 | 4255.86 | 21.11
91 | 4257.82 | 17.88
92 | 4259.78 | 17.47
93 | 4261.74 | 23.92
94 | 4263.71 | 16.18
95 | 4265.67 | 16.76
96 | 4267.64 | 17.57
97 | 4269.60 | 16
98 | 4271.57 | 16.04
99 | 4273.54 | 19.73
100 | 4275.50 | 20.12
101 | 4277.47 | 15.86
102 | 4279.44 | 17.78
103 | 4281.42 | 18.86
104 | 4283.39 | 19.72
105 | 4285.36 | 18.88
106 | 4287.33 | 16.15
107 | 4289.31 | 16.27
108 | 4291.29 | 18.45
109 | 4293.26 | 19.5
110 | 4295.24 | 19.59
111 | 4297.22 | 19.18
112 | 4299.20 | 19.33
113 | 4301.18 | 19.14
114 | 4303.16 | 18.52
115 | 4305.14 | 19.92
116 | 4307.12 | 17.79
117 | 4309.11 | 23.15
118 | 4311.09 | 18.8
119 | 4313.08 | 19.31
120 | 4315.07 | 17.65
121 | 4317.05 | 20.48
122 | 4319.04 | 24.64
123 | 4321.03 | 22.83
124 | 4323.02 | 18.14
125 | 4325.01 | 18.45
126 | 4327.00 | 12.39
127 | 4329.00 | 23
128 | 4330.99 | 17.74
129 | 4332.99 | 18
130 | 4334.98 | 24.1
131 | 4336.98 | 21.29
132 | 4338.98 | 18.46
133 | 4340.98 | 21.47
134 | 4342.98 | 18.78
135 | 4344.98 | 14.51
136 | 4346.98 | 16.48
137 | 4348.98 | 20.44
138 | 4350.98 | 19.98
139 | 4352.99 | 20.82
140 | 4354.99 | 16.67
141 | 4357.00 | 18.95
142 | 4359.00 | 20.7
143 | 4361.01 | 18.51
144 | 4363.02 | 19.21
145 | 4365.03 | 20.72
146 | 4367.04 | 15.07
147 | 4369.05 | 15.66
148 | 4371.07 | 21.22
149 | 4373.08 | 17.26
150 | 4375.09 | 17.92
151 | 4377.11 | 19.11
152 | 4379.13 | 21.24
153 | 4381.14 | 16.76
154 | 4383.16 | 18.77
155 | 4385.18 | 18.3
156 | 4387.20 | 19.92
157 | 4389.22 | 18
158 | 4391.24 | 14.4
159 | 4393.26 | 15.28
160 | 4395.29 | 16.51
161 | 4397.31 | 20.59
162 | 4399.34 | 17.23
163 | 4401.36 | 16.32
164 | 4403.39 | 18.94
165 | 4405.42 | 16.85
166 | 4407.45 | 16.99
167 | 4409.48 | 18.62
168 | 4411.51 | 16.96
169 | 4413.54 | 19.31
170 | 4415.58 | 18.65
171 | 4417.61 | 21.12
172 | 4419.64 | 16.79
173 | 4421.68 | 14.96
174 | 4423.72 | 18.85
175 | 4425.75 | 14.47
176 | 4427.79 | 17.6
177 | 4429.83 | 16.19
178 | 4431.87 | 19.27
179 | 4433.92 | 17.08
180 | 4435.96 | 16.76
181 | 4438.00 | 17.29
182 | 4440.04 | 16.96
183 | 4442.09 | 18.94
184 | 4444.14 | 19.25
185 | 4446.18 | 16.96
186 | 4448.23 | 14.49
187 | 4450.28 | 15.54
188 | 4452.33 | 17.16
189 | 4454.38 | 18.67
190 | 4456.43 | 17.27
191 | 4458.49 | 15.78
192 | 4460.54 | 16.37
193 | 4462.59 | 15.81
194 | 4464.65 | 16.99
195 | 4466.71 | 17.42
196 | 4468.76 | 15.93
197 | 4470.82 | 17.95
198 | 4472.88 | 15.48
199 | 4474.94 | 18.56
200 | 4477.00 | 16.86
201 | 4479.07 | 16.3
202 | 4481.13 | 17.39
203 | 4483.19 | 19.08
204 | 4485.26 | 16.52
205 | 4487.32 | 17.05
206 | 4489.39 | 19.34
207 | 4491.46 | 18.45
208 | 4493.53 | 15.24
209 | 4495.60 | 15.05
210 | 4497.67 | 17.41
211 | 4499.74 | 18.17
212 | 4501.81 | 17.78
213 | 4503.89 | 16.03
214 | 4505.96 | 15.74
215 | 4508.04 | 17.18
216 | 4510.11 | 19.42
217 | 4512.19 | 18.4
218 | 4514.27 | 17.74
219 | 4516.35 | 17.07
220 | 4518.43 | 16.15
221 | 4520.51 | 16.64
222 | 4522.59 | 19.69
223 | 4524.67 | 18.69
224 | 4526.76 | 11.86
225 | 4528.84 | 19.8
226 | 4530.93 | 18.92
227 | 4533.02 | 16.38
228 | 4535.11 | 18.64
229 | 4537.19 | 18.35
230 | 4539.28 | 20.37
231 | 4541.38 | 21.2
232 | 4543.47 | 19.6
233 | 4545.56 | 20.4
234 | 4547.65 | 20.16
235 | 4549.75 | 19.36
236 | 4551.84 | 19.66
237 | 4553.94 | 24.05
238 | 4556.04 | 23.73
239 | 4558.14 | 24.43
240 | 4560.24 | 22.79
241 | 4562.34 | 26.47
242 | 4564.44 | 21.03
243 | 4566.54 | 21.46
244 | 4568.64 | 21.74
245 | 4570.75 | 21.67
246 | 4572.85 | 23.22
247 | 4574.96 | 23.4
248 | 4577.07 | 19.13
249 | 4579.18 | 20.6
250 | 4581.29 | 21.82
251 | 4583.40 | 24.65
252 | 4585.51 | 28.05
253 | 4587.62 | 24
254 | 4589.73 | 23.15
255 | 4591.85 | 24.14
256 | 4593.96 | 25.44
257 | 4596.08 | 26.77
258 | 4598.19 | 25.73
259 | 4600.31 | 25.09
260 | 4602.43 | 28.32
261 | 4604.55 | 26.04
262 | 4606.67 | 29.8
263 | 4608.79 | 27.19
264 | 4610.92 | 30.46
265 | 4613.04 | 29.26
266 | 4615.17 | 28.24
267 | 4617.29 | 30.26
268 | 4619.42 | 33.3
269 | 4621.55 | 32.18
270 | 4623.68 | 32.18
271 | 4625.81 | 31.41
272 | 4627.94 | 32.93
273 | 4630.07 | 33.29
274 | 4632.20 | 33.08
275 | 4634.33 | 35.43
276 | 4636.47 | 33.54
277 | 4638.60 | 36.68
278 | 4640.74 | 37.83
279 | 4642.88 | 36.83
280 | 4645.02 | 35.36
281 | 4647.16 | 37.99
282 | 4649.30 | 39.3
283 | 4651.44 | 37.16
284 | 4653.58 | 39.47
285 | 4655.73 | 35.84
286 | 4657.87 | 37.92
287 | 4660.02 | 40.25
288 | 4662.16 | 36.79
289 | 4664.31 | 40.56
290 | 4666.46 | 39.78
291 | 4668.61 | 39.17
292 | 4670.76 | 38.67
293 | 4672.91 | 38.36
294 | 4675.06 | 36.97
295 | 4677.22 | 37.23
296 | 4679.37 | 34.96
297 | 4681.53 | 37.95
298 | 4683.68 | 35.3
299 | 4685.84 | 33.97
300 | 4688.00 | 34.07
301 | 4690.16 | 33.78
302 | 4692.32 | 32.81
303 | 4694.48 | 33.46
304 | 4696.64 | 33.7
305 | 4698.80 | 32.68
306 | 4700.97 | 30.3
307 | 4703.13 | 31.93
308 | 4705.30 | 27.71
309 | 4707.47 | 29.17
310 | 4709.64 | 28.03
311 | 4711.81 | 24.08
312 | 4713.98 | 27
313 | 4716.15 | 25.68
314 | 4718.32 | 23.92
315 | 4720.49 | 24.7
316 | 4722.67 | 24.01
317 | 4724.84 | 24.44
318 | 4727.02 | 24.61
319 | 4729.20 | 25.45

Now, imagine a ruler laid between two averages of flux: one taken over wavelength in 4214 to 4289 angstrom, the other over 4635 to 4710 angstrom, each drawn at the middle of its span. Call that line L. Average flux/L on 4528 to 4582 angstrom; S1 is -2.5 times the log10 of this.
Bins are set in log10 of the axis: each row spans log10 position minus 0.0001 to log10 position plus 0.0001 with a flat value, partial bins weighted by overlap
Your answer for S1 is 0.42 mag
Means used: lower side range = 19.1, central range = 21.1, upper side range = 35.6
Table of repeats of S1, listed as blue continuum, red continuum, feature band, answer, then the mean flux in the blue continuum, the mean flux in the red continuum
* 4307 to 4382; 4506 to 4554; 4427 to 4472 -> 0.10 mag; 19.2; 18.5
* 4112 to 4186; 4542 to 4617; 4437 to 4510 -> 0.34 mag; 21.4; 24.1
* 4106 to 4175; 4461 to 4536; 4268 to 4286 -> 0.10 mag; 21.5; 17.2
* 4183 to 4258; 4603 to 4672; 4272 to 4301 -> 0.22 mag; 20.3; 34.6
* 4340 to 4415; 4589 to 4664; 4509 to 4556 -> 0.39 mag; 18.2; 32.4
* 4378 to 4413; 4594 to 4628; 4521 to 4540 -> 0.35 mag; 17.8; 29.1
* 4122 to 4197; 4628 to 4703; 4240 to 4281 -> 0.28 mag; 21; 36.1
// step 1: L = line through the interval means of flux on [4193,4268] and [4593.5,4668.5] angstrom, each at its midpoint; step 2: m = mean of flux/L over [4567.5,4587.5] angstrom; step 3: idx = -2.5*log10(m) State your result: 0.36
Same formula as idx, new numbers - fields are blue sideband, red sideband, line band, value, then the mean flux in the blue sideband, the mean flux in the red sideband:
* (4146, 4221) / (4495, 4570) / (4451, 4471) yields 0.16 mag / 21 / 19.3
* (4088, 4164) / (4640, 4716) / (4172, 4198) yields 0.14 mag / 21.9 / 34.9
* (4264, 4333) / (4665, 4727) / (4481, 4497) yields 0.40 mag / 18.7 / 31.8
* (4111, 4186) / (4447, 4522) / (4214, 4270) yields 0.04 mag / 21.4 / 17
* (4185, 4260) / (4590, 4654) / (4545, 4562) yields 0.32 mag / 20.2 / 31.7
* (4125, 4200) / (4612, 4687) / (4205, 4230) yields 0.14 mag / 21.1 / 35.7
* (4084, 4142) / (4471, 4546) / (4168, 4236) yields 0.01 mag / 21.8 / 17.7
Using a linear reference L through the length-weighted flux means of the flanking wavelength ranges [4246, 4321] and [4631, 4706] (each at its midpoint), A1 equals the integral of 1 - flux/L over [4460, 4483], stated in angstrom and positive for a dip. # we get 8.7 angstrom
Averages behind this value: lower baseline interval 19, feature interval 16.9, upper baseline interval 35.9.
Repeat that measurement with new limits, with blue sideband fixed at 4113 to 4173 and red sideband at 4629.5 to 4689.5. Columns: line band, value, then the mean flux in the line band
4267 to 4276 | 2.7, 17.8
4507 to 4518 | 5.0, 17.9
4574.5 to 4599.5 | 7.8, 23.9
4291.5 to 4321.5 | 7.4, 19.9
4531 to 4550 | 8.0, 19.4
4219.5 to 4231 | 2.2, 19.3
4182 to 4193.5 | 1.2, 20.5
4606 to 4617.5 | 2.1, 29.1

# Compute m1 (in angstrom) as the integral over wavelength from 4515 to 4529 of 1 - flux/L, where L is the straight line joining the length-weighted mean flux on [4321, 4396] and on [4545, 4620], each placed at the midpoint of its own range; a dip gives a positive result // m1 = 3.6 angstrom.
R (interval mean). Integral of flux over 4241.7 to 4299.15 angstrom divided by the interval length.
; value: 18.5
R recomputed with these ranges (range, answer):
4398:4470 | 17.3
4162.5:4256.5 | 20.4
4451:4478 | 16.9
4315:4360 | 19.4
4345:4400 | 18.3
